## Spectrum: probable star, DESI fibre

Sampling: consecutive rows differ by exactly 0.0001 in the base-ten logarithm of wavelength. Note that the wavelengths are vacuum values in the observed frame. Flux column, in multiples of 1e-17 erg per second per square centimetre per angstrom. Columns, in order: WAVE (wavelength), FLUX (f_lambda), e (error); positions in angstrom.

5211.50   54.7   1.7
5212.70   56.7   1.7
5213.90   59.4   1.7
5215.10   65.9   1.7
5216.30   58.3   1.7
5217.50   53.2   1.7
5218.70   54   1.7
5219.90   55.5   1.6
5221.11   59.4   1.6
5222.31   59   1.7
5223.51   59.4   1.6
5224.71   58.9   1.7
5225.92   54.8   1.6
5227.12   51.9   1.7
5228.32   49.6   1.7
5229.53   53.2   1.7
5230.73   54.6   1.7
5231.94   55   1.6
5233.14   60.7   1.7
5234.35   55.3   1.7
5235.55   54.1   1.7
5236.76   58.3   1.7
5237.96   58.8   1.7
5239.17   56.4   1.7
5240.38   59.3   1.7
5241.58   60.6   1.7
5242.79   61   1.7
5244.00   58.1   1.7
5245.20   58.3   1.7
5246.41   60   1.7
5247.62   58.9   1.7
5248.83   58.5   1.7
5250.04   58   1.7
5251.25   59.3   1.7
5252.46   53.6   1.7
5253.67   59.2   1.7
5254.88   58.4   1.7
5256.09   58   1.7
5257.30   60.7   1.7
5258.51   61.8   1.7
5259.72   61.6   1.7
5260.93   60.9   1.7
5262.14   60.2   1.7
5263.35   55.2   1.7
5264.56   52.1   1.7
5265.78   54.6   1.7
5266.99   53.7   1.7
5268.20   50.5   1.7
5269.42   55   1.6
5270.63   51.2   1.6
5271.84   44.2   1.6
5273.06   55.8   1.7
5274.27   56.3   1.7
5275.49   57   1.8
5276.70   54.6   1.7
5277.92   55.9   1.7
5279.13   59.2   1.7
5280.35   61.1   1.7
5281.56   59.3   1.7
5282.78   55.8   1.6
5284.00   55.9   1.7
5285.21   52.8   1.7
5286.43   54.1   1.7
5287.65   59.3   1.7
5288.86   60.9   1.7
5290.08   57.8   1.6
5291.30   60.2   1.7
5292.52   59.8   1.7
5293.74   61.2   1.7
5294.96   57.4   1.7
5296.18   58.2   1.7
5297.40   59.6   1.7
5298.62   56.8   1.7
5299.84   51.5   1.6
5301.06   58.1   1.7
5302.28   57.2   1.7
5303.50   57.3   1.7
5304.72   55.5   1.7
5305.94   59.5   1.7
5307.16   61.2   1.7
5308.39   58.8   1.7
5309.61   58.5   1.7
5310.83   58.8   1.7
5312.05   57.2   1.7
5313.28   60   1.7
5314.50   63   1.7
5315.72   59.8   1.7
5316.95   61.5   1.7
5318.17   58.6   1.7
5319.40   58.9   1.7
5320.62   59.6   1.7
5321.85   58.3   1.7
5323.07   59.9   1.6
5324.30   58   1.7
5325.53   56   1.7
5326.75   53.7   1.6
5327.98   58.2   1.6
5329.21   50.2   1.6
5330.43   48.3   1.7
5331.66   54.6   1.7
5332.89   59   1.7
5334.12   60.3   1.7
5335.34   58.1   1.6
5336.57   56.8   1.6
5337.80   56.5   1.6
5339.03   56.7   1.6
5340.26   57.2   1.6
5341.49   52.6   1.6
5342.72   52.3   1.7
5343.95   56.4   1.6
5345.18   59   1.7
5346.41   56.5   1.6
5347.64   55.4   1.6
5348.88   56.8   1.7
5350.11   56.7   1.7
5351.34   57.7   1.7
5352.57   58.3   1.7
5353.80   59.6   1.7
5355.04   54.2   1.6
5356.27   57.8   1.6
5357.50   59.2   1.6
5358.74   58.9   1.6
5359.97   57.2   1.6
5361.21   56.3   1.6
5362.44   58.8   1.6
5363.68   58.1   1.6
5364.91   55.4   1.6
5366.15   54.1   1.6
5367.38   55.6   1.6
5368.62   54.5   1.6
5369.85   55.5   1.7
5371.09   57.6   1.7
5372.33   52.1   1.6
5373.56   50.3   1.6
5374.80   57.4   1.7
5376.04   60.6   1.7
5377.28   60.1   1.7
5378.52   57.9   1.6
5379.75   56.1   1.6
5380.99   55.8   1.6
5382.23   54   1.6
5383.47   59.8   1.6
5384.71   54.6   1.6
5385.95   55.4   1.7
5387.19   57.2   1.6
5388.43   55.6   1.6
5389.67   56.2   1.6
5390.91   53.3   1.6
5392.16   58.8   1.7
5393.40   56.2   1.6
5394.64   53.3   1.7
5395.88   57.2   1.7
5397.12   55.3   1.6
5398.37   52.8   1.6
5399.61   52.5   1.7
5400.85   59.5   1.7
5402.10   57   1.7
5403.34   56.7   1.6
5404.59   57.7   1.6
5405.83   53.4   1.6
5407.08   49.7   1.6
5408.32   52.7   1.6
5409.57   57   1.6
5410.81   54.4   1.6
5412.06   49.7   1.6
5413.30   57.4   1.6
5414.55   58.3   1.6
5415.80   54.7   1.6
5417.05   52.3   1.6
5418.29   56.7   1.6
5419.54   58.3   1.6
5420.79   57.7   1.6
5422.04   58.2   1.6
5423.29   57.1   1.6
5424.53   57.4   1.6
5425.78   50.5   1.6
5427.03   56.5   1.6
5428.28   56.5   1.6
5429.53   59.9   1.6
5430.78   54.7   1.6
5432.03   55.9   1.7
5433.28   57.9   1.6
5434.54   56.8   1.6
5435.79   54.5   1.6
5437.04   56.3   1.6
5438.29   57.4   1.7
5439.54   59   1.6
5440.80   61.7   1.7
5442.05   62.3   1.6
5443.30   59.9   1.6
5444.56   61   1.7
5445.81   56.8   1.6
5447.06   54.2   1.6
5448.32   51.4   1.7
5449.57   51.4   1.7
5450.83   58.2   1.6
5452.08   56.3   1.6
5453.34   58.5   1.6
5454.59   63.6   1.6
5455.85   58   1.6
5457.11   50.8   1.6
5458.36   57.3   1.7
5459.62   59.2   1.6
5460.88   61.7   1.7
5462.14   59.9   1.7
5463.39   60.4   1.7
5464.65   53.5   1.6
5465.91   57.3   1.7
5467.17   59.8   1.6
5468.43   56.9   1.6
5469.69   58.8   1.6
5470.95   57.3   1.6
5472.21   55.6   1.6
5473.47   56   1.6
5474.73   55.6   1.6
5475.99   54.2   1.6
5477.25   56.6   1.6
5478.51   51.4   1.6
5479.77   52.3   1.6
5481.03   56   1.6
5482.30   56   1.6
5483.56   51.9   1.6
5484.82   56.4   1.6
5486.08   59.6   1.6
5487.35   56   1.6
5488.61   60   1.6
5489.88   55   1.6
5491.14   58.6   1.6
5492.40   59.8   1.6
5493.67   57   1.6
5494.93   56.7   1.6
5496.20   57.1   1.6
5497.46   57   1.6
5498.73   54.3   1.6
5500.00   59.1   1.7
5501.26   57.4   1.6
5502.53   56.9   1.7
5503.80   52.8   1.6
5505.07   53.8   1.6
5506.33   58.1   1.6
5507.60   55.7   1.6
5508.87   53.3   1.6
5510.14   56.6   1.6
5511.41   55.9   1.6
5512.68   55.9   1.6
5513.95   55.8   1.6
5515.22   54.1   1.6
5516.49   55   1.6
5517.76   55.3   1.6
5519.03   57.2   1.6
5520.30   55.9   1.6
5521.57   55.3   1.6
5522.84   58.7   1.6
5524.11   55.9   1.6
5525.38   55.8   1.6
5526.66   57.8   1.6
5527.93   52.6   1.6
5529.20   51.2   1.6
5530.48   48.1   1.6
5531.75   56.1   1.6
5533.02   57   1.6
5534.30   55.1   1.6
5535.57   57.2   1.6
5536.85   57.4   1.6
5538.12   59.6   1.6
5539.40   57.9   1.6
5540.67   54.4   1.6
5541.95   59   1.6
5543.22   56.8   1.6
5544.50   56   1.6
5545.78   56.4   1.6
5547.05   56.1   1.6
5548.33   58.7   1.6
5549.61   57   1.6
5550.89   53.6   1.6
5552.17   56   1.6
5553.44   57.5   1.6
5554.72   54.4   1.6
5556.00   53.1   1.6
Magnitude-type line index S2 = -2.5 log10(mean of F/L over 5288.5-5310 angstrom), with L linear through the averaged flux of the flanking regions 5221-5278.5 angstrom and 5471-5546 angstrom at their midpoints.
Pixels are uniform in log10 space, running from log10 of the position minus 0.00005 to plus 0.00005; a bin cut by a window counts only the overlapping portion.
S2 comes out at -0.03 mag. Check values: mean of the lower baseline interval 56.7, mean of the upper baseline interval 55.9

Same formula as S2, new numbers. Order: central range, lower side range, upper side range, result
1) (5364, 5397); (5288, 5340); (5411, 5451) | 0.022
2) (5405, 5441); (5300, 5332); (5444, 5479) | 0.023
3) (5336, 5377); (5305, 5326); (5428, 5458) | 0.040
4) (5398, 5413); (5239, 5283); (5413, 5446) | 0.052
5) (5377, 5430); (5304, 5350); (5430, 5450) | 0.025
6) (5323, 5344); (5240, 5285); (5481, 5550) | 0.022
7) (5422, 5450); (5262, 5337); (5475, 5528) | -0.010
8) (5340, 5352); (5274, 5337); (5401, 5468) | 0.026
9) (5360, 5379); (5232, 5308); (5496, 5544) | 0.009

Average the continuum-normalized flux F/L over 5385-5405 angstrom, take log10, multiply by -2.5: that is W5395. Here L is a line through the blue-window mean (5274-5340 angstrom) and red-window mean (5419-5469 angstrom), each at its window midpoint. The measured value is 0.03 mag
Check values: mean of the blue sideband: 57.6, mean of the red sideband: 57.4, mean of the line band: 55.9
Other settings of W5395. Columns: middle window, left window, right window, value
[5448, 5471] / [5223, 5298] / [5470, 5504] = -0.02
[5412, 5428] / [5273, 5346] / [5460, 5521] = 0.02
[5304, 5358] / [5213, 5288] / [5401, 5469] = -0.01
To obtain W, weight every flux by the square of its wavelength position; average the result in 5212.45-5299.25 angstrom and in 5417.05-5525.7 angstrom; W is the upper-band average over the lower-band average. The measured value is 1.1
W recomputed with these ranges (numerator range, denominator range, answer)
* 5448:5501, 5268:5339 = 1.06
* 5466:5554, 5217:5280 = 1.09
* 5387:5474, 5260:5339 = 1.04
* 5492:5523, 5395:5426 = 1.05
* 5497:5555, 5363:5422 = 1.05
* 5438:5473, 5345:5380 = 1.05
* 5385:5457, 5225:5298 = 1.05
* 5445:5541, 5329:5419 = 1.05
